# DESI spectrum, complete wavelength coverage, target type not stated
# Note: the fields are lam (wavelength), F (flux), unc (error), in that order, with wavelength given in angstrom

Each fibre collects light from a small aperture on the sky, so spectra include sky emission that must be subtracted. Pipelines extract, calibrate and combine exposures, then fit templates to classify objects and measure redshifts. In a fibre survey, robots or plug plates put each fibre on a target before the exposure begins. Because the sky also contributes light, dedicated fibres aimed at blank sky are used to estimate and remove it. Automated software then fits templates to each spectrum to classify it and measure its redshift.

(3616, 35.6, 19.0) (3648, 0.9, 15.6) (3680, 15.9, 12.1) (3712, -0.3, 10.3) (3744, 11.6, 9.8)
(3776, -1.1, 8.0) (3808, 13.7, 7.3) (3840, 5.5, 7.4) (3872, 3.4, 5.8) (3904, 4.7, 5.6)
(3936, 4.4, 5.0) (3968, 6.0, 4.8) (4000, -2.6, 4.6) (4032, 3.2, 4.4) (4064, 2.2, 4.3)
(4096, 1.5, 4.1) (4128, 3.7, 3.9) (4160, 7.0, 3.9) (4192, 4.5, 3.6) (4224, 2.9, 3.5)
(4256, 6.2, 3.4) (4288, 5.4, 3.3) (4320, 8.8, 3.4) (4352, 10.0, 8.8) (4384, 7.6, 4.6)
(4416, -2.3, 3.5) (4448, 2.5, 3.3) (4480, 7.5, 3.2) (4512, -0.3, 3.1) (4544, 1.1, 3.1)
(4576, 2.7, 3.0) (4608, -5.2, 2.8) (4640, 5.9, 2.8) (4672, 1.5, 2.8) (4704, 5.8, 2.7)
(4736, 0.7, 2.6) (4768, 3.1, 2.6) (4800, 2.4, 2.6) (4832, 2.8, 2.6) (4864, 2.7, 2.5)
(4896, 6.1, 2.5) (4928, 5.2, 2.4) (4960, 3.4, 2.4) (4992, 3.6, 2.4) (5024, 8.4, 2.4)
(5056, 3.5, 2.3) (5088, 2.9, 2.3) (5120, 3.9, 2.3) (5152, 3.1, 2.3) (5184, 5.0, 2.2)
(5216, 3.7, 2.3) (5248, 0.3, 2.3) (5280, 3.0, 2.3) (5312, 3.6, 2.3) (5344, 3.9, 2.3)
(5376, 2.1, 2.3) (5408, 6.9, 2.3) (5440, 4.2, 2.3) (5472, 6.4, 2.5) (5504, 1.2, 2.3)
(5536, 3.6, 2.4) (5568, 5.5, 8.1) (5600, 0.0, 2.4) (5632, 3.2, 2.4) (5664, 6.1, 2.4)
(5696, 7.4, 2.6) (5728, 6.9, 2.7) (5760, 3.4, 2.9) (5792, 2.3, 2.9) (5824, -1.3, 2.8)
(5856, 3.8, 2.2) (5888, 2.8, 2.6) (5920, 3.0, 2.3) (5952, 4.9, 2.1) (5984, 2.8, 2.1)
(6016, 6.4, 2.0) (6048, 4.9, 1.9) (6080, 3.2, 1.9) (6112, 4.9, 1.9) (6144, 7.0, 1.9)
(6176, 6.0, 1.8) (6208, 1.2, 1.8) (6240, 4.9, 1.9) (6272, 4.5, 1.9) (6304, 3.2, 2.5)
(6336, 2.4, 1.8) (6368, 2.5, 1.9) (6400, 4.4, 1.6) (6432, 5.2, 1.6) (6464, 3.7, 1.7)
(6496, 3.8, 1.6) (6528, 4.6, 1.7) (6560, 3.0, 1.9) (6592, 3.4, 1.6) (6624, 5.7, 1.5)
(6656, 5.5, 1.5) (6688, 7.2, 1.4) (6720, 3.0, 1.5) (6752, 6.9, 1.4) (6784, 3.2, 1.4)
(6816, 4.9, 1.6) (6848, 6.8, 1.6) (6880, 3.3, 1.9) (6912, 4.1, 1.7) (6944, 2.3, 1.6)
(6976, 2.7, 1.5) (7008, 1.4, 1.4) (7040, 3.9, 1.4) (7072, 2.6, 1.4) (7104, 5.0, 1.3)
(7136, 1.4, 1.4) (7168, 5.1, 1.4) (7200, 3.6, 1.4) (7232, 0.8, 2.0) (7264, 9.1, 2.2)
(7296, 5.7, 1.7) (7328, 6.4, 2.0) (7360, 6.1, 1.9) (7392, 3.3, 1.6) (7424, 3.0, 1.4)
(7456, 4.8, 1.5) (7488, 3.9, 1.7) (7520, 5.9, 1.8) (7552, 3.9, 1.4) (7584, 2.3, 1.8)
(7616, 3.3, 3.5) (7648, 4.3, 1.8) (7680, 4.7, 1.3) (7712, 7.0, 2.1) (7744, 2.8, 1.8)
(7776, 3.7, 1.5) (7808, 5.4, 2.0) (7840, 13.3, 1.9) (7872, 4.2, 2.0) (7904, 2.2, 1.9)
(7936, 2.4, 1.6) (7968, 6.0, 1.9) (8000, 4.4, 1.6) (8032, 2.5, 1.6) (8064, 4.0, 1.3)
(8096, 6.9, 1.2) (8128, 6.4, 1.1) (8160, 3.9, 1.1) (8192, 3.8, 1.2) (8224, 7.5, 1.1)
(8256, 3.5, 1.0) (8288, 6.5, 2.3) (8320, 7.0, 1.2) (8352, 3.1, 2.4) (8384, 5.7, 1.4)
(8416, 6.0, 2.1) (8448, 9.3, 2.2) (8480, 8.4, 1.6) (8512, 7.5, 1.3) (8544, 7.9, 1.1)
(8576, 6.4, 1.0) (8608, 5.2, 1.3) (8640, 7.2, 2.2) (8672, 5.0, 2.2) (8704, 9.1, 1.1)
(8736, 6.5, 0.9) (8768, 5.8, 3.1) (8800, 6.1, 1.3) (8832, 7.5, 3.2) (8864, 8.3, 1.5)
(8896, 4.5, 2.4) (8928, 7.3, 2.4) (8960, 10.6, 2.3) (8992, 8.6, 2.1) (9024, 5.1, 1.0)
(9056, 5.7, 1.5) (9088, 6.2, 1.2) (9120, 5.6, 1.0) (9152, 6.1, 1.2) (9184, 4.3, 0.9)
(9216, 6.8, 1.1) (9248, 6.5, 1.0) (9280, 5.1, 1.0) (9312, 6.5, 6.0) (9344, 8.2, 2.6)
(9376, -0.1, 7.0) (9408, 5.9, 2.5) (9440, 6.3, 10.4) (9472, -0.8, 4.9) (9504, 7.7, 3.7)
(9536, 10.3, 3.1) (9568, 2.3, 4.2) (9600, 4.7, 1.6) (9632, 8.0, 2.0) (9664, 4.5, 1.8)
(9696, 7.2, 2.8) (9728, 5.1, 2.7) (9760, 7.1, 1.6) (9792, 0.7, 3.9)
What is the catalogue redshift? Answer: 1.100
